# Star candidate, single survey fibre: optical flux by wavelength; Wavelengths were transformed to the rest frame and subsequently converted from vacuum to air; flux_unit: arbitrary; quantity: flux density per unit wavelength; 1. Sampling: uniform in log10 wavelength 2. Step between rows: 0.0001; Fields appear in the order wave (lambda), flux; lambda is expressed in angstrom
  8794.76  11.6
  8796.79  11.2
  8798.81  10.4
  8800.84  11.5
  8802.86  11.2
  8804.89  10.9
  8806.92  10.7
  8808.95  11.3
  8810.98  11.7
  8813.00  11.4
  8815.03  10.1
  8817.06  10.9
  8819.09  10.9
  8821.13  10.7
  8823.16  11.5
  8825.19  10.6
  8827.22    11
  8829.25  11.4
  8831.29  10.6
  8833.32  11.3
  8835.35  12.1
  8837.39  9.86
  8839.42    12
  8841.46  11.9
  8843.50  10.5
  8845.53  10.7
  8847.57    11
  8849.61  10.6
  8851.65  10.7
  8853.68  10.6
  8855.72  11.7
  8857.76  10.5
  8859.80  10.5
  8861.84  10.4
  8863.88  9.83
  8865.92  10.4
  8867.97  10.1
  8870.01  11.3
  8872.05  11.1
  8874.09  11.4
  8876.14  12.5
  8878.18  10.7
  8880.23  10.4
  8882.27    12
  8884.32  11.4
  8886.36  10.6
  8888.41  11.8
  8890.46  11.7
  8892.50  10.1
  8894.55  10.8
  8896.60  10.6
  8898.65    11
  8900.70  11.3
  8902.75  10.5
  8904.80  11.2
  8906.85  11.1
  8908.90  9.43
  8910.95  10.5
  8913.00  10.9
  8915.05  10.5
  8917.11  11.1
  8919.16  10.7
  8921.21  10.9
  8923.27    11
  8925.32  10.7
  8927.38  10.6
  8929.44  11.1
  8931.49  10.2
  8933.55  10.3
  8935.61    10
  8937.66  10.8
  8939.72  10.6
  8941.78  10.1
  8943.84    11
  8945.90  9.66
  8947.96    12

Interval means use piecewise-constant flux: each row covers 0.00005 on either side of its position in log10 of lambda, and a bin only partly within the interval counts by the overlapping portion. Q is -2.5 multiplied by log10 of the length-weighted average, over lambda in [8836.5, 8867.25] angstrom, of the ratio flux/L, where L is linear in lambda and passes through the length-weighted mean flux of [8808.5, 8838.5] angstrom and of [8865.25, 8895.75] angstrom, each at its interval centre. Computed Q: 0.03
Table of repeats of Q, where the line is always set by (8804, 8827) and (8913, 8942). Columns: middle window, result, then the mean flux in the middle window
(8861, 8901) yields -0.019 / 11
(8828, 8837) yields -0.031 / 11.2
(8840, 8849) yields -0.016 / 11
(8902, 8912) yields 0.015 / 10.6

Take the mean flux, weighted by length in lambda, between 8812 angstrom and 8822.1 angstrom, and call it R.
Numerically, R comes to 10.8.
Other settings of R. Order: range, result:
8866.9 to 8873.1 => 10.8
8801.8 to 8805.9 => 11.1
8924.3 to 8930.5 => 10.8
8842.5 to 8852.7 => 10.7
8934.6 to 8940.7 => 10.5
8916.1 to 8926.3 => 10.9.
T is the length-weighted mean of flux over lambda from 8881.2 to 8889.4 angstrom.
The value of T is 11.4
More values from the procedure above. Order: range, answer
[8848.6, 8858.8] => 10.8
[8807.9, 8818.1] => 11.1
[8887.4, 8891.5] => 11.8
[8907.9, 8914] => 10.3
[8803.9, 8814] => 11.2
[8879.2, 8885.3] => 11.3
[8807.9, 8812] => 11.5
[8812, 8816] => 10.8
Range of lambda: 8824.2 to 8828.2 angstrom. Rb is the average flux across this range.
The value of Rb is 10.8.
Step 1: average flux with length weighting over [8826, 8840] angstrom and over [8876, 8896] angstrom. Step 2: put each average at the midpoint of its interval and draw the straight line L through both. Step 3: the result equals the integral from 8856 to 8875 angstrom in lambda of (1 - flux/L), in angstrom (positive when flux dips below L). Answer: 0.8 angstrom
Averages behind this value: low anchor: 11.2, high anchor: 11.1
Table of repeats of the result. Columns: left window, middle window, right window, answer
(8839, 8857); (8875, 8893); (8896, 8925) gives -0.7 angstrom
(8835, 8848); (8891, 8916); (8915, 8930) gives 0.5 angstrom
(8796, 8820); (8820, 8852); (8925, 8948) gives -0.4 angstrom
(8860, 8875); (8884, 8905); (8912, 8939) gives -0.6 angstrom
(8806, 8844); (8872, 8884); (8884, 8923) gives -0.5 angstrom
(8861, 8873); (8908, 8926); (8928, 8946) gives -0.3 angstrom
